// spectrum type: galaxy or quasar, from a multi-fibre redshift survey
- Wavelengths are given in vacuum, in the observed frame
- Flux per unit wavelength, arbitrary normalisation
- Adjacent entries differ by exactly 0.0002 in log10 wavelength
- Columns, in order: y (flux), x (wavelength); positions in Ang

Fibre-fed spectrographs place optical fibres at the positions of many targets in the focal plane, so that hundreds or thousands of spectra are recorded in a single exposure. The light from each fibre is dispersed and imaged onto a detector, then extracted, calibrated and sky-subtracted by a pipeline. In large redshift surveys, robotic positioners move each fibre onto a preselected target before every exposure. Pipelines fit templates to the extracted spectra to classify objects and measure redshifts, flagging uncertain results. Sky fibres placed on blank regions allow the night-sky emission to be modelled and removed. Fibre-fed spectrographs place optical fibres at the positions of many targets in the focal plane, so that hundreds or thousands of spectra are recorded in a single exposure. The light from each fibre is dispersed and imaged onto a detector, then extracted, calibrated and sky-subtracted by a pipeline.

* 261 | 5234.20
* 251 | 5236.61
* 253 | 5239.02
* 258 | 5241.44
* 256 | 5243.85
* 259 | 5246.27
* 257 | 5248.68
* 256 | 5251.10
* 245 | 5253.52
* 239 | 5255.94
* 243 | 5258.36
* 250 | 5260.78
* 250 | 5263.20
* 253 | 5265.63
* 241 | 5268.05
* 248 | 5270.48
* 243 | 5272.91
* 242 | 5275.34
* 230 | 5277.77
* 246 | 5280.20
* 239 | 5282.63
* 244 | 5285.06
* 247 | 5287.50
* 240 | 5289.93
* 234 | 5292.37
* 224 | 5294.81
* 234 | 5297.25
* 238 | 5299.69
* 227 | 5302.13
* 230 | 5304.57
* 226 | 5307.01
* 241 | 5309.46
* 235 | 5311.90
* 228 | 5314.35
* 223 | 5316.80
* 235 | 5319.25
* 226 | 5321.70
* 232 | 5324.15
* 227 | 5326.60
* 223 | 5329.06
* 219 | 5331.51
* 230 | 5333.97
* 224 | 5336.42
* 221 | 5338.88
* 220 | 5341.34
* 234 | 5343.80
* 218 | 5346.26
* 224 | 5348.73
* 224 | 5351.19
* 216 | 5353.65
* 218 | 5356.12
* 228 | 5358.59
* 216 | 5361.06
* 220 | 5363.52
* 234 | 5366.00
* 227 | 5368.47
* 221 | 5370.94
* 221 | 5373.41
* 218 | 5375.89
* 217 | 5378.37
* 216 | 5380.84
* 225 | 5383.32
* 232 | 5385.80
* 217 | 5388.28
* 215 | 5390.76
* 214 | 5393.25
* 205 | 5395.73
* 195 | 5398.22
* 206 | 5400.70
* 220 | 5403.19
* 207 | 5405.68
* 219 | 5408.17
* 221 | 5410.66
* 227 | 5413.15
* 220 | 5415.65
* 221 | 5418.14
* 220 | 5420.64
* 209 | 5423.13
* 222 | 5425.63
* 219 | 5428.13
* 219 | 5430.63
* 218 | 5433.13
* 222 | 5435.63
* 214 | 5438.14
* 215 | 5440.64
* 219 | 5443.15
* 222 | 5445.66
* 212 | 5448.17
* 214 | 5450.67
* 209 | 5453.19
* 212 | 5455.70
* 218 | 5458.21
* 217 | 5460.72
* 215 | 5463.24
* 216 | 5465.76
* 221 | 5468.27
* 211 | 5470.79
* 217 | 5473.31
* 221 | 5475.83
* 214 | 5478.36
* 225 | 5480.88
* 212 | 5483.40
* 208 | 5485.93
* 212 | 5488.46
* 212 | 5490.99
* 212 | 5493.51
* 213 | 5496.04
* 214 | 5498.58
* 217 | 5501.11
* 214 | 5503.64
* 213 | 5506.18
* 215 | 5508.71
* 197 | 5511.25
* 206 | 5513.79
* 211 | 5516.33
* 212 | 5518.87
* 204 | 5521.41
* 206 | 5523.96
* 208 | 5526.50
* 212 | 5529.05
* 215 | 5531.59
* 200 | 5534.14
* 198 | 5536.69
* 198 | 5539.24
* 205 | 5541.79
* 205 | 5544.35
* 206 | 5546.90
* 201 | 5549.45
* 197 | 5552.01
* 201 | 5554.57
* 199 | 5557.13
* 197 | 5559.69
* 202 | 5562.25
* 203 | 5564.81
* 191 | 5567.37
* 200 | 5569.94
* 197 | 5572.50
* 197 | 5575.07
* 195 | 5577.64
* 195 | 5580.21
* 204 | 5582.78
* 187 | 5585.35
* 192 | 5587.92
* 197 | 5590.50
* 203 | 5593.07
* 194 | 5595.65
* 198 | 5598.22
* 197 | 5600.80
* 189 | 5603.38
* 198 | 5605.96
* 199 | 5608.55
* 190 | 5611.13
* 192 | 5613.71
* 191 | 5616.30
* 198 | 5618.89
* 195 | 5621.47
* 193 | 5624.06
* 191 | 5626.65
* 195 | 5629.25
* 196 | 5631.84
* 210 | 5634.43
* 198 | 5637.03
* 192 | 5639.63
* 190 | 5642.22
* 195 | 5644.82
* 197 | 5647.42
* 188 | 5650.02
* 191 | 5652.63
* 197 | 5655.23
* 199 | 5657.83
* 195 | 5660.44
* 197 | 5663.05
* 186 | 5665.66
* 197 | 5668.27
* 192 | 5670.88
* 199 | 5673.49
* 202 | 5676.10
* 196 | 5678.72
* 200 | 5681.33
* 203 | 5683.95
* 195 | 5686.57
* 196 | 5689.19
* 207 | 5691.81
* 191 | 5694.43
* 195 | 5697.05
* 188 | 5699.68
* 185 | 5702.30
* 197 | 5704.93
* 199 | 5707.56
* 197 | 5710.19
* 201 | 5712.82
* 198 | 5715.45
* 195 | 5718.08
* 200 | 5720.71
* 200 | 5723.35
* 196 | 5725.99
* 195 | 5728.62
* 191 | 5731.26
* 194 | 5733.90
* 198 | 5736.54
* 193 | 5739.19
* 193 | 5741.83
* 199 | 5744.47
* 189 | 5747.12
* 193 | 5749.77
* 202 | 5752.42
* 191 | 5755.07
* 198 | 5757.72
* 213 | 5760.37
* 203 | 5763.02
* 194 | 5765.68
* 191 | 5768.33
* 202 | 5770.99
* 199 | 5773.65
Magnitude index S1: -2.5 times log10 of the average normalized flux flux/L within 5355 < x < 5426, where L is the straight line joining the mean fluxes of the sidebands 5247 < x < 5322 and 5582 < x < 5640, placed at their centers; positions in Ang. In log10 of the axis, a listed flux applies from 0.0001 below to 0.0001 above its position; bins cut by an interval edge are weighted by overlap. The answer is 0.03 mag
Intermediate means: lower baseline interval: 239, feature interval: 218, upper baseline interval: 196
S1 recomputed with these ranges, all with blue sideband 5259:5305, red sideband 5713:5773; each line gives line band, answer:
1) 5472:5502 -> 0.031 mag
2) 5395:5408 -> 0.106 mag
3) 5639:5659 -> 0.065 mag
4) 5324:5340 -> 0.051 mag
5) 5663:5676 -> 0.049 mag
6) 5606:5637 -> 0.068 mag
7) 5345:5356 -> 0.065 mag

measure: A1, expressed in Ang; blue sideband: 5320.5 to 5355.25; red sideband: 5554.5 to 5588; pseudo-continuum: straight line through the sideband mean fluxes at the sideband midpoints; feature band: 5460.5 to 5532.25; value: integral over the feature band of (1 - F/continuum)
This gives -2.4 Ang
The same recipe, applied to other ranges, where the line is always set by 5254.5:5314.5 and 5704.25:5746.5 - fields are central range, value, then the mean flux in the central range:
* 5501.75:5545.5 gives 1.79 Ang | 207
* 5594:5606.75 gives 0.81 Ang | 195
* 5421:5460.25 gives 1.34 Ang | 216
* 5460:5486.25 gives 0.54 Ang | 216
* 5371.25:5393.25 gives 0.94 Ang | 220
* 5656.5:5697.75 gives 0.87 Ang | 197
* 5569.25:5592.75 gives 1.59 Ang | 196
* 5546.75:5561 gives 0.89 Ang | 200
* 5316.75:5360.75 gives 1.78 Ang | 224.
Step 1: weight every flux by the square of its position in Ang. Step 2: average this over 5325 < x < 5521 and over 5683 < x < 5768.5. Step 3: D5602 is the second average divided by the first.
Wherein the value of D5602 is 1.01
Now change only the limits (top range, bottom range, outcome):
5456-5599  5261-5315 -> 0.94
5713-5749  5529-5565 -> 1.03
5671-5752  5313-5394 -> 1.00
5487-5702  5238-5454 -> 0.96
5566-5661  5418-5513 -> 0.96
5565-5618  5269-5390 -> 0.94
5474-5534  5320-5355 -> 1.00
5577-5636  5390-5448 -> 0.97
